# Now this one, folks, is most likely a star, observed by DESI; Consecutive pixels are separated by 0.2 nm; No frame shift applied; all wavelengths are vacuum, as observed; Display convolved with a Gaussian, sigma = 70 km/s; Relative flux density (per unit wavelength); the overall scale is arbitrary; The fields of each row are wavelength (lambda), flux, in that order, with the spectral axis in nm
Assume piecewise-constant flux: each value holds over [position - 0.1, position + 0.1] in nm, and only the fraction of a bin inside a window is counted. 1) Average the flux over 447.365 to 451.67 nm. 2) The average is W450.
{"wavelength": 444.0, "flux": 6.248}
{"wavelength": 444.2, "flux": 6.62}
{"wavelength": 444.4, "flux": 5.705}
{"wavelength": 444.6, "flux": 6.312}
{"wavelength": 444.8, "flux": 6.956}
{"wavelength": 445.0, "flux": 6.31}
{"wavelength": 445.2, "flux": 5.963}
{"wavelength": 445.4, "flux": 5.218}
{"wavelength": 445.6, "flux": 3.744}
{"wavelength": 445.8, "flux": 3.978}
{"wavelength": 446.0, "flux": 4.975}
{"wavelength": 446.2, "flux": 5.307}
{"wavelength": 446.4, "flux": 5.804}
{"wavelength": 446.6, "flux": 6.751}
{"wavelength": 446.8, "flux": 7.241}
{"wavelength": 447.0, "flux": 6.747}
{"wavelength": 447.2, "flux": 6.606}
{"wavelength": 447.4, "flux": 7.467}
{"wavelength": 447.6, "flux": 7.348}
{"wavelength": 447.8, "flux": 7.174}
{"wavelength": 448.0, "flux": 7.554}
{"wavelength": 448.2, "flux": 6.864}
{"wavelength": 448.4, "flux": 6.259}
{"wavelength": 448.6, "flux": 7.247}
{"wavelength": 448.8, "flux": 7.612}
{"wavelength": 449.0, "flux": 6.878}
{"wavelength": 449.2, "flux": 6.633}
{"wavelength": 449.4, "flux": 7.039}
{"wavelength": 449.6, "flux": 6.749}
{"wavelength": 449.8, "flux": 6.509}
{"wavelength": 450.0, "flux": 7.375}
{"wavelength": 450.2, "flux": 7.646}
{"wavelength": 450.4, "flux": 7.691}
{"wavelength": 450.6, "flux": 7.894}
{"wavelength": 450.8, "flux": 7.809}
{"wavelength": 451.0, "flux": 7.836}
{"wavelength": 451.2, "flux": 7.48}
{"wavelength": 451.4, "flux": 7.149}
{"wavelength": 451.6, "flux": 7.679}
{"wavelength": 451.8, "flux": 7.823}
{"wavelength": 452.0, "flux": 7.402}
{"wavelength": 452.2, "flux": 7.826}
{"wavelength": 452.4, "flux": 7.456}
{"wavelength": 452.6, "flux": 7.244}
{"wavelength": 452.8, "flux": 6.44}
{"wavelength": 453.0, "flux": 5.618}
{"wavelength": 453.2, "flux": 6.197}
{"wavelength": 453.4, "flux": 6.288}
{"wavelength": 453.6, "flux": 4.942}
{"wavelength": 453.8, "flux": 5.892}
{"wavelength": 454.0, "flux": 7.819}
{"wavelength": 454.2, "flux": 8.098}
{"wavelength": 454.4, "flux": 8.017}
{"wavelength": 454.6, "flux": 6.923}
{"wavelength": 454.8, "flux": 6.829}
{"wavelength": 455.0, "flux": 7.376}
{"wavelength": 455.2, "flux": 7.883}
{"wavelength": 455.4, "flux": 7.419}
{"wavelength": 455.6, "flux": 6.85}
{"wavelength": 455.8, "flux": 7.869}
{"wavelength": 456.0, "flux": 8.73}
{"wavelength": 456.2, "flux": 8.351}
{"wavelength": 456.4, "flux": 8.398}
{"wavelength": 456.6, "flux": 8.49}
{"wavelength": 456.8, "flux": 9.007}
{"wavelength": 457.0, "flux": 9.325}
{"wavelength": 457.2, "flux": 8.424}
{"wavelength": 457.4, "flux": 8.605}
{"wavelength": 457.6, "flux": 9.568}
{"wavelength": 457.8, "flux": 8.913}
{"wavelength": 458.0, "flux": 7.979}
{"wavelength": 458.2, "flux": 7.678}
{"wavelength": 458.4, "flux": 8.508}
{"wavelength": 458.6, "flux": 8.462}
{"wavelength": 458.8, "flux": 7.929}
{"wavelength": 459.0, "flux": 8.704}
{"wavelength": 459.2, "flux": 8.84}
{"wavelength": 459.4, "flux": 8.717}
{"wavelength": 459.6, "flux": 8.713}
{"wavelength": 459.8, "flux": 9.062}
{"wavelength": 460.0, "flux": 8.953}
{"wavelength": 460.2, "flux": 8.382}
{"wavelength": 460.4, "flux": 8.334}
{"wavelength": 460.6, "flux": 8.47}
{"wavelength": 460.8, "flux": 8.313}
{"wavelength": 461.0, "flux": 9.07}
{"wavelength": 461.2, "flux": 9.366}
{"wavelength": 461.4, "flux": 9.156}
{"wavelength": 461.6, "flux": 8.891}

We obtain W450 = 7.26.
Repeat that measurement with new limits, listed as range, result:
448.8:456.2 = 7.22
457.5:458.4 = 8.53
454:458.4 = 8.13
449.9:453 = 7.46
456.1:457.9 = 8.79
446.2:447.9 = 6.8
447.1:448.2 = 7.2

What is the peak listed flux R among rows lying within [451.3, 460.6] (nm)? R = 9.568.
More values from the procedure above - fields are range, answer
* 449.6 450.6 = 7.894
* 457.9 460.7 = 9.062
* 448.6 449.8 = 7.612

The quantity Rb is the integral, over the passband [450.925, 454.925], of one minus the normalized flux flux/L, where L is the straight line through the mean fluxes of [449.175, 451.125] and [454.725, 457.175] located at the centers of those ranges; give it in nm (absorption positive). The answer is 0.33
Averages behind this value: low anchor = 7.35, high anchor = 8.07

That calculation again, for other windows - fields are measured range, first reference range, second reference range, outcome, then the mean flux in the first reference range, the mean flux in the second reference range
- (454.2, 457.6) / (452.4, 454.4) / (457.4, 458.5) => -0.175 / 6.63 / 8.54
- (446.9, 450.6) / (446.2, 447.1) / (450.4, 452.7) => -0.073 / 6.49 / 7.6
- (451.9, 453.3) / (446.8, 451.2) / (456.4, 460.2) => 0.157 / 7.2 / 8.65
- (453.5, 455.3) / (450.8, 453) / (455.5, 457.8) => 0.203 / 7.37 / 8.53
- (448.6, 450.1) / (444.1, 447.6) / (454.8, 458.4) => -0.054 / 6.02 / 8.25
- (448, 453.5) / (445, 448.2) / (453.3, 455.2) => -0.465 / 6.15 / 6.96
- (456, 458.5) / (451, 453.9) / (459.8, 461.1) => -0.221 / 6.85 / 8.62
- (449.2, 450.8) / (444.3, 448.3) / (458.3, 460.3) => -0.086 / 6.2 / 8.63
